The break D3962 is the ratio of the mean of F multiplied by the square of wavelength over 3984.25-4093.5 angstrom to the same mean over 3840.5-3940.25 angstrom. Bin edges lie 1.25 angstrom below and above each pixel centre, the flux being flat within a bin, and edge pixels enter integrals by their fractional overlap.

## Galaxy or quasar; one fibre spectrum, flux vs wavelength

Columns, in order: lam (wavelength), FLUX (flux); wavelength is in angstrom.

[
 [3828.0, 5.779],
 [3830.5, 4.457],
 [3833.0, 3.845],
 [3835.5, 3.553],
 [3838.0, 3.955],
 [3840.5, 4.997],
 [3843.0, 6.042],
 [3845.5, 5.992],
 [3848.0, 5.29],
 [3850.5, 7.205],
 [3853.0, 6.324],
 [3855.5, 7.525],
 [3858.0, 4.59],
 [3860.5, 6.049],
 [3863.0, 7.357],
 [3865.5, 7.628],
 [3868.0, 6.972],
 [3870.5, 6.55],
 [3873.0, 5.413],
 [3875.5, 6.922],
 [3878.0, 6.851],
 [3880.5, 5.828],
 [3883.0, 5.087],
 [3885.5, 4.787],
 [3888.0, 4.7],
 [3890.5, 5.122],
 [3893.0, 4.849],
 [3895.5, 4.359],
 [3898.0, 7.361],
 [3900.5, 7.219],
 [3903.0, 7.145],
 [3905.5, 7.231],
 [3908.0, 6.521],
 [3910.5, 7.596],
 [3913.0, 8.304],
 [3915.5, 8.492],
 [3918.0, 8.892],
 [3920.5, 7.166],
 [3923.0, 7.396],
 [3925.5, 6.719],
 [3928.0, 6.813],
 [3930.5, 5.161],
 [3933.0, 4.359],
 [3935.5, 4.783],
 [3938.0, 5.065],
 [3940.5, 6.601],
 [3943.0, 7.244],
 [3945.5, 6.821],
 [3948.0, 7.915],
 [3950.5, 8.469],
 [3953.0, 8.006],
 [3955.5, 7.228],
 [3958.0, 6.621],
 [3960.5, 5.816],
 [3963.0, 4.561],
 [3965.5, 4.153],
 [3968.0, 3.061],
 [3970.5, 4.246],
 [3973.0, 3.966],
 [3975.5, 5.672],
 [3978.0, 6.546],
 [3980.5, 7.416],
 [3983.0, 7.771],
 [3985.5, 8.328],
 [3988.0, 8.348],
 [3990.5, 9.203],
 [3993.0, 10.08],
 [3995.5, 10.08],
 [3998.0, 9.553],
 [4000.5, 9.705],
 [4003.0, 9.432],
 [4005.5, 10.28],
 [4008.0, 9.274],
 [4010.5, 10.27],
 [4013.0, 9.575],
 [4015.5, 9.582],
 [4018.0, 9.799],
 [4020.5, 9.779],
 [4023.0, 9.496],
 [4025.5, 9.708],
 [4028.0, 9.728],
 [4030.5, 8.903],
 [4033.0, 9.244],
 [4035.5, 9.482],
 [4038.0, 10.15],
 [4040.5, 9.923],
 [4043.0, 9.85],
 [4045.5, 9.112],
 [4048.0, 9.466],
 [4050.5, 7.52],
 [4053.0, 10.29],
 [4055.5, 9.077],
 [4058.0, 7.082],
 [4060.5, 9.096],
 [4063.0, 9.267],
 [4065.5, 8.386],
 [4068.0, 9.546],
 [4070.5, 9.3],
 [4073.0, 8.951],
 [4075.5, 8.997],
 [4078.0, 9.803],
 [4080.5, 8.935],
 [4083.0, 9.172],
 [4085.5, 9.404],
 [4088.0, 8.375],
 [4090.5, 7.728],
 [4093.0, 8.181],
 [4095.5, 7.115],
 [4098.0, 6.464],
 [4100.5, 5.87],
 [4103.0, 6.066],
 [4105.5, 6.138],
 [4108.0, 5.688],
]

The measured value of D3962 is 1.6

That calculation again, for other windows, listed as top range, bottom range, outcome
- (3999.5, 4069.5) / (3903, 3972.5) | 1.52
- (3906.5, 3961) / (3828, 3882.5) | 1.23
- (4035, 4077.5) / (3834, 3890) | 1.72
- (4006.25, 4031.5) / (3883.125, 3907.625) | 1.75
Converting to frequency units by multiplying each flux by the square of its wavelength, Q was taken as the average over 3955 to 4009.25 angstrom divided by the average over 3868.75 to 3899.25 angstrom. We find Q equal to 1.36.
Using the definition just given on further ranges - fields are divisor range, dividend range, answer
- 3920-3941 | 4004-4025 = 1.71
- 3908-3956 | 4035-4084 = 1.40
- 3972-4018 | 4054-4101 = 1.02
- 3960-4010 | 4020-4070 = 1.28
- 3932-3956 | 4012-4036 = 1.49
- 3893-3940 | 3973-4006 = 1.32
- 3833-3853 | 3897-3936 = 1.38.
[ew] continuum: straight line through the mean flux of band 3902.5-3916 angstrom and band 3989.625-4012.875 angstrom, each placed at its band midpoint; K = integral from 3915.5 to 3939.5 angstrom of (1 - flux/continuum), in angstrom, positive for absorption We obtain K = 4.7 angstrom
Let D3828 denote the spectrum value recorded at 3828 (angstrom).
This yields 5.779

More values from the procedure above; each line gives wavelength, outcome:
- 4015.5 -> 9.582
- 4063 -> 9.267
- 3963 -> 4.561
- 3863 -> 7.357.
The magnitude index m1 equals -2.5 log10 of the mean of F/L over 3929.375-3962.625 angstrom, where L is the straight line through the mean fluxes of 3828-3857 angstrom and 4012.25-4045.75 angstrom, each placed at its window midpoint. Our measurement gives 0.20 mag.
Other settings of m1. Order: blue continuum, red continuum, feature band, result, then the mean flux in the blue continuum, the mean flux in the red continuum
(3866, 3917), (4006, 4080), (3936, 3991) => 0.21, 6.4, 9.34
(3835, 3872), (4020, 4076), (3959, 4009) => 0.12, 6.05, 9.23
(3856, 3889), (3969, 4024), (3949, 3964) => 0.13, 6.1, 8.53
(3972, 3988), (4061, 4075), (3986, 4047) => -0.24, 6.79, 9.09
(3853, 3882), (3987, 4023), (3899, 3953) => 0.12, 6.5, 9.64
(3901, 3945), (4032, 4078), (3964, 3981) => 0.49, 6.8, 9.17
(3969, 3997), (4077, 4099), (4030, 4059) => -0.16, 7.4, 8.36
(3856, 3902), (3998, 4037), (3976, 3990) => 0.14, 6.01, 9.62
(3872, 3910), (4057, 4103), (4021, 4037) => -0.22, 6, 8.37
